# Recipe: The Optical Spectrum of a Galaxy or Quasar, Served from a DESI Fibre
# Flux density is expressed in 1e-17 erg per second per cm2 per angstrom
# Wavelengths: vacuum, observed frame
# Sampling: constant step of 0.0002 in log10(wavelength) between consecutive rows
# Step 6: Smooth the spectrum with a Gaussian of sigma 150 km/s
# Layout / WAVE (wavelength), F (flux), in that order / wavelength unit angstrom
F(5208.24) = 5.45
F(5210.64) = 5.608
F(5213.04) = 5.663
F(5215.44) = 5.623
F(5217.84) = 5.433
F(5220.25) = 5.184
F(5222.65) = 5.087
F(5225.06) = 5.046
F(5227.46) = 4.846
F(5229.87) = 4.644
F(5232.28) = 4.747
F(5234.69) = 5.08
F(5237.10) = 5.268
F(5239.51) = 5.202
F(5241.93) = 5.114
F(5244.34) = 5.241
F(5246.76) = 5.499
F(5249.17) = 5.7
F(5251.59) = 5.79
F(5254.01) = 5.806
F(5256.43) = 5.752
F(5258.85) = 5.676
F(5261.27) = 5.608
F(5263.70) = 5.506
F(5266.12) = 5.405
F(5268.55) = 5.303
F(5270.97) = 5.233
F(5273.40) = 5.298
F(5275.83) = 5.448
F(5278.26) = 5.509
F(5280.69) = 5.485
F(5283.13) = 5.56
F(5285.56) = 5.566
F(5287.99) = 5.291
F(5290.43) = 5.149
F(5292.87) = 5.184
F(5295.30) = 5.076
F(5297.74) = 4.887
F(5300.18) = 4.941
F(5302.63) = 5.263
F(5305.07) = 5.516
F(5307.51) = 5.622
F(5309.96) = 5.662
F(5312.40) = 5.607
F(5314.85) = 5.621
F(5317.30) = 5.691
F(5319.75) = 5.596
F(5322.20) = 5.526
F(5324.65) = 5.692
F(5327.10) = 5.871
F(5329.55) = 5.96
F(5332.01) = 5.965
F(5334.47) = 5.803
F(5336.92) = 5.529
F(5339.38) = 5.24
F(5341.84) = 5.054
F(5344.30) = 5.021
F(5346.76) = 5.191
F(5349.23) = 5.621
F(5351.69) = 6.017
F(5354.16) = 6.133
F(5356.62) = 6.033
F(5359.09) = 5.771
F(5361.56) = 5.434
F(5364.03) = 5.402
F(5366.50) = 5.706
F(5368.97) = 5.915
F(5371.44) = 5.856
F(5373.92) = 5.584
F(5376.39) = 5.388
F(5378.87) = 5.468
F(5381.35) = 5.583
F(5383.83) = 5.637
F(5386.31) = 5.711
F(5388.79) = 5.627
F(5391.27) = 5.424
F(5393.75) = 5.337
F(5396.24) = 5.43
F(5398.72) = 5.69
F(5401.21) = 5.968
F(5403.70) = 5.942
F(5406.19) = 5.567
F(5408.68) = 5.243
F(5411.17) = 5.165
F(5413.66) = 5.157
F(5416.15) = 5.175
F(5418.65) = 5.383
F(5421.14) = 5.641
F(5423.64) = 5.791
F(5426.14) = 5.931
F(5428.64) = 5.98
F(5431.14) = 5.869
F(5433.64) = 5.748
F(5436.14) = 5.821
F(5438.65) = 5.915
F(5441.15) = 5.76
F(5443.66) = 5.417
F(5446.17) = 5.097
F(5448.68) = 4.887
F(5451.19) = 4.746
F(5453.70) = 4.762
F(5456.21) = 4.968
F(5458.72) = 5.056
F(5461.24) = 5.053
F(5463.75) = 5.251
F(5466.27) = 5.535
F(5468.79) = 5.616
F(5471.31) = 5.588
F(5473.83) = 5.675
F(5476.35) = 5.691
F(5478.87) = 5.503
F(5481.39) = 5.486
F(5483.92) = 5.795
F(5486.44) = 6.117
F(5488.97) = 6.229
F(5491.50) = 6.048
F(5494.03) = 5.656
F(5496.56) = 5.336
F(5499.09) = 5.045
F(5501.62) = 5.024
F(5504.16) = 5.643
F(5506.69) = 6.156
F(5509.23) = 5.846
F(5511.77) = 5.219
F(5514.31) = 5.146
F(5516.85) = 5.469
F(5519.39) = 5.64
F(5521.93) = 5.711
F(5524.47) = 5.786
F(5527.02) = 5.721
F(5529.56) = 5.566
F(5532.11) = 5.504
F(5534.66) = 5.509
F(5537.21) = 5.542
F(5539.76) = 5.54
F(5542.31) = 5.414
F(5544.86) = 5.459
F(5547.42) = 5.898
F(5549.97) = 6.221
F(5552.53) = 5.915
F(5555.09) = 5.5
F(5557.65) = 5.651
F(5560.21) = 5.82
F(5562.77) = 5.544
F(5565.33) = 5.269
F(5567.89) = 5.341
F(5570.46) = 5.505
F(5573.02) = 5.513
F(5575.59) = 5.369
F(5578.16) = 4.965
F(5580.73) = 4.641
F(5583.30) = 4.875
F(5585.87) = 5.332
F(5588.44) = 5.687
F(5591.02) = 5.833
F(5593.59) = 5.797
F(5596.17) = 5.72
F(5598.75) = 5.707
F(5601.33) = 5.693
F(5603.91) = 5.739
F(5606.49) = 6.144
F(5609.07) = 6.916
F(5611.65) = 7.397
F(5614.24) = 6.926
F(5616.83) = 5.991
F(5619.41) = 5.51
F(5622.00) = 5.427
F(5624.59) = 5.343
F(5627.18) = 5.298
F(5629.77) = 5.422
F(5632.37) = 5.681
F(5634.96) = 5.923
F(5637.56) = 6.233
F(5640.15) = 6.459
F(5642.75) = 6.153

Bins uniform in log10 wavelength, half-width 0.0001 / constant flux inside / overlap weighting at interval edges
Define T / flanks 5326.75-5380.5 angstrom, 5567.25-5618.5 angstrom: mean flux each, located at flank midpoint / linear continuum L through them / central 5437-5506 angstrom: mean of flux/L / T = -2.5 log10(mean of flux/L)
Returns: 0.05 mag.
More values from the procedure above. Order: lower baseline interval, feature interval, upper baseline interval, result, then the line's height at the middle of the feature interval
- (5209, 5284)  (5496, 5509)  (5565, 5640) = 0.03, 5.62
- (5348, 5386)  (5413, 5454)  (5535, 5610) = 0.03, 5.67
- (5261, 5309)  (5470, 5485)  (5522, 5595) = -0.03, 5.47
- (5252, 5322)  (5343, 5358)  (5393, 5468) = -0.04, 5.44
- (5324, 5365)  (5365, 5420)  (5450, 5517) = 0.01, 5.58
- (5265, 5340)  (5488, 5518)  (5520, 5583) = -0.01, 5.52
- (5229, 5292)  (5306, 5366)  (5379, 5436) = -0.03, 5.49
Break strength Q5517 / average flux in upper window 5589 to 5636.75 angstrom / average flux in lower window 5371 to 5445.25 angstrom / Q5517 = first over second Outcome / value 1.06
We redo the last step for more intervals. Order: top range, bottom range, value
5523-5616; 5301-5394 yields 1.02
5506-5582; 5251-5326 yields 1.02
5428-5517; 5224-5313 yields 1.03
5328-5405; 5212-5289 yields 1.05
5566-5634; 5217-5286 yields 1.06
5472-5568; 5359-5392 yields 1.00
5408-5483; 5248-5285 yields 0.98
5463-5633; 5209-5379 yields 1.03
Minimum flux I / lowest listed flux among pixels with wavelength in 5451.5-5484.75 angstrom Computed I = 4.762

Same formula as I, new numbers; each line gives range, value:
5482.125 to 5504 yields 5.024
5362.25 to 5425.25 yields 5.157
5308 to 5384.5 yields 5.021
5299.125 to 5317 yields 4.941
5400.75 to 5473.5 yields 4.746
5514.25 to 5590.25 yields 4.641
